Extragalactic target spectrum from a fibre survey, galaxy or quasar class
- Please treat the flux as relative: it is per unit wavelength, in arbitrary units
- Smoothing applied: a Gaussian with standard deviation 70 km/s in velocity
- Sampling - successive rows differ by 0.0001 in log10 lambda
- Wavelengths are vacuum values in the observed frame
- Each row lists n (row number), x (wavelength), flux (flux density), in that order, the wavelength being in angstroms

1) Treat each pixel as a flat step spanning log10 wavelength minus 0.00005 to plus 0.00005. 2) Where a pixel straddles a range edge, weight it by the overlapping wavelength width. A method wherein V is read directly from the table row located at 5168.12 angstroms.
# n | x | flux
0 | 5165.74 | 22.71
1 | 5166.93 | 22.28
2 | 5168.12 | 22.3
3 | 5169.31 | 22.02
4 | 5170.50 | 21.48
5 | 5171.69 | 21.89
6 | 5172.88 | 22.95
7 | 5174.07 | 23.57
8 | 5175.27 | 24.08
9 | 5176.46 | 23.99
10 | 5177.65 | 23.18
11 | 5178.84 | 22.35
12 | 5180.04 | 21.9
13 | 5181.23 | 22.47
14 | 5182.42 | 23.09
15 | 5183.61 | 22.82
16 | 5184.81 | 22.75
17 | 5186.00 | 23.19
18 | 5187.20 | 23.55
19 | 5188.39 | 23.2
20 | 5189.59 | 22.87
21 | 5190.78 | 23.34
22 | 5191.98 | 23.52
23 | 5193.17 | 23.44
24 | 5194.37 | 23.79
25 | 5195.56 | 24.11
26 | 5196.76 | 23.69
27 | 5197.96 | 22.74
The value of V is 22.3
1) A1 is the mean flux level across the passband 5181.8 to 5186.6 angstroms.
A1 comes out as 23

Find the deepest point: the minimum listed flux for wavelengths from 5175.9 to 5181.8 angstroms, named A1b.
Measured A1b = 21.9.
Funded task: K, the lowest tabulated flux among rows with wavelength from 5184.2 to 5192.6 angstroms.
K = 22.75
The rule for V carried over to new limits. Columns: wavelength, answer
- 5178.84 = 22.35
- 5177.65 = 23.18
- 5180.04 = 21.9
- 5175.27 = 24.08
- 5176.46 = 23.99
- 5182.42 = 23.09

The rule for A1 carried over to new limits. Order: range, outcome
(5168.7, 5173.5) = 22.1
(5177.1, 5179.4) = 22.8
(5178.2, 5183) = 22.5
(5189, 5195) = 23.4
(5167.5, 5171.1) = 21.9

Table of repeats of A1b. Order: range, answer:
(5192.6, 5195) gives 23.44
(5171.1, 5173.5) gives 21.89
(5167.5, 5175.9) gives 21.48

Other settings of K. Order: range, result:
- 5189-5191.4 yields 22.87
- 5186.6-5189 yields 23.2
